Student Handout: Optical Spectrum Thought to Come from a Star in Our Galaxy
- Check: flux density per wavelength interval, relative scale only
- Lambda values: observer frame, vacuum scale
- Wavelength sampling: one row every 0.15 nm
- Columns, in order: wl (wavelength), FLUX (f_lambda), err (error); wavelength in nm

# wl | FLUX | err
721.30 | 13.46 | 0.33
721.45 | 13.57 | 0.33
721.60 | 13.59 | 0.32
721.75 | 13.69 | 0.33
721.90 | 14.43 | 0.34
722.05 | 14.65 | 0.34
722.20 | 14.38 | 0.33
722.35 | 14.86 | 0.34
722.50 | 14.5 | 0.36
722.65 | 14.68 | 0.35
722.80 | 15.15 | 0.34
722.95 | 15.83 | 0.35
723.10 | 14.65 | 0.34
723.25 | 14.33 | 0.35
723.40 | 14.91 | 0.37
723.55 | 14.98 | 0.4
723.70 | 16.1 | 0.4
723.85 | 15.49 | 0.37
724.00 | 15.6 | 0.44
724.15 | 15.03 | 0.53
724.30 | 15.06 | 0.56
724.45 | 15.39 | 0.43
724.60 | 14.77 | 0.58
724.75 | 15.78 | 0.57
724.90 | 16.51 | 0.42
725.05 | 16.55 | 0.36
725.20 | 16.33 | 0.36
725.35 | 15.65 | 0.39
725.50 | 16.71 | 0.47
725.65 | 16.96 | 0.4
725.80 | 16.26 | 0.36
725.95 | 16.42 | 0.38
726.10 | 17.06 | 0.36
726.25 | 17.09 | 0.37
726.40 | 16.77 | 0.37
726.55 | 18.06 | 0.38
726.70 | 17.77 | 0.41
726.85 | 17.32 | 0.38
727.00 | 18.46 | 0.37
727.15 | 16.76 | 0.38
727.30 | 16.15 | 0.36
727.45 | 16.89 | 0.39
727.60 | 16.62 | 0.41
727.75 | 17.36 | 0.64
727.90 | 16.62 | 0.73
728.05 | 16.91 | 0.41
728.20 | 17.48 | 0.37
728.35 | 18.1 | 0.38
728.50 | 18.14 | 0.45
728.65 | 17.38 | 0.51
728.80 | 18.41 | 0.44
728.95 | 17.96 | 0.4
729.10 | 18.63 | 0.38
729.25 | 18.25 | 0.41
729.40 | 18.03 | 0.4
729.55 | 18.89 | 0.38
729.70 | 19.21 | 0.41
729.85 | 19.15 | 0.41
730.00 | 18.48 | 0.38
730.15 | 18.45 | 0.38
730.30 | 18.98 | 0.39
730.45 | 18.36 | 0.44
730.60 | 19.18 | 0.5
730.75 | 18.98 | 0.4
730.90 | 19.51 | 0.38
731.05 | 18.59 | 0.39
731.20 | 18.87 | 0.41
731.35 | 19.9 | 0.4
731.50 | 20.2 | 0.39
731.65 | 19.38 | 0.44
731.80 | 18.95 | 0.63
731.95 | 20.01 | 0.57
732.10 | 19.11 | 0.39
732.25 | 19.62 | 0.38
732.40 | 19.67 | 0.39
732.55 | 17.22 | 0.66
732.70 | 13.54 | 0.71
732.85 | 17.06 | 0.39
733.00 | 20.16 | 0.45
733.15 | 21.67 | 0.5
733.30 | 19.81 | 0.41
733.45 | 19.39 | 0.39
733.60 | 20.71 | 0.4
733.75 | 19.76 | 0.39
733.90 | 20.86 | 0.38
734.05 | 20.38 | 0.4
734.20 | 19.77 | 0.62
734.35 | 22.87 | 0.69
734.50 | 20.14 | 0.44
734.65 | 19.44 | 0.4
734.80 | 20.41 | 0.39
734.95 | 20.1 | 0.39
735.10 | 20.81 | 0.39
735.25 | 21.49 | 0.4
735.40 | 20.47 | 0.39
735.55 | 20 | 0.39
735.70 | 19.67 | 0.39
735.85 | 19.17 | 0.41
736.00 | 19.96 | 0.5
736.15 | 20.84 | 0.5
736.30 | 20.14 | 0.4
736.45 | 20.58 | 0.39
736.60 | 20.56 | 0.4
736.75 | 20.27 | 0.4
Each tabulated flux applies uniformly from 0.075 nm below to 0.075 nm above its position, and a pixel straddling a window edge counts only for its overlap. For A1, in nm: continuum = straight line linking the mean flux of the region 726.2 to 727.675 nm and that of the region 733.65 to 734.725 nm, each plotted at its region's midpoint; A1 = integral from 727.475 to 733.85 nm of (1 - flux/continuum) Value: 0.08 nm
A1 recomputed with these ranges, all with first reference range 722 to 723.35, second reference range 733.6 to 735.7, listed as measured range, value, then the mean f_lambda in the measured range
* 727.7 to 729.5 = -0.019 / 17.8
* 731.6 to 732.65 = 0.015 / 19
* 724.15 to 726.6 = -0.031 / 16.3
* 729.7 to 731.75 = -0.052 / 19.1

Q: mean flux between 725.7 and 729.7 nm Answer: 17.5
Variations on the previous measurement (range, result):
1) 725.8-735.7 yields 18.7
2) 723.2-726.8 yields 16.1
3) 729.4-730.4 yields 18.8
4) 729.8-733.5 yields 19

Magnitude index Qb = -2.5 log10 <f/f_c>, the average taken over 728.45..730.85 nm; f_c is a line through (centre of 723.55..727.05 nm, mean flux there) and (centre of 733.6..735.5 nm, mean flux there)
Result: -0.013 mag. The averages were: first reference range 16.4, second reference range 20.5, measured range 18.5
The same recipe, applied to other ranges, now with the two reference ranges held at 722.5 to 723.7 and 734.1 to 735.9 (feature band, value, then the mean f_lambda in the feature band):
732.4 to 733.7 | 0.04 mag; 18.8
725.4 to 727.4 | -0.04 mag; 17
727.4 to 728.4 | 0.00 mag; 17.1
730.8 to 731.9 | -0.04 mag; 19.3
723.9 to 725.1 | 0.00 mag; 15.6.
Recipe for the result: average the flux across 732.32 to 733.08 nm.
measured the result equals 17.6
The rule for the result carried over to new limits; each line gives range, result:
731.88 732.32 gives 19.6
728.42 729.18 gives 18.1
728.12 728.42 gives 17.8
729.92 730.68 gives 18.7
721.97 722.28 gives 14.5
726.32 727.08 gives 17.7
